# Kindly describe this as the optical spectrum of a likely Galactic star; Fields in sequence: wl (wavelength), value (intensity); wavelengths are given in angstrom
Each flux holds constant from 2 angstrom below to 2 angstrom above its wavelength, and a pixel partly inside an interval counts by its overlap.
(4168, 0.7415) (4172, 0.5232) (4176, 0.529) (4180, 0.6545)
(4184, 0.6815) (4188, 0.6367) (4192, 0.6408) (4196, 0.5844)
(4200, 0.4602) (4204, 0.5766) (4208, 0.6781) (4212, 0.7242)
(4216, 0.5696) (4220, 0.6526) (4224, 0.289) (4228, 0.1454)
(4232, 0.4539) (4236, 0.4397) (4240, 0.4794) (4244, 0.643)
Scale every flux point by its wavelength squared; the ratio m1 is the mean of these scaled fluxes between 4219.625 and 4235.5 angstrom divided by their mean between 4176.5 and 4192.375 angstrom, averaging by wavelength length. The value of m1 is 0.58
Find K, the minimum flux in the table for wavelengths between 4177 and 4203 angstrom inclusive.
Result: 0.4602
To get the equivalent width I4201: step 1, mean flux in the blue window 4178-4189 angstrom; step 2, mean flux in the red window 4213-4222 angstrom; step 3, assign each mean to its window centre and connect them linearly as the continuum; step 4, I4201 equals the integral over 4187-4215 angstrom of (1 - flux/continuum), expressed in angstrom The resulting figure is 1.2 angstrom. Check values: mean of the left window 0.659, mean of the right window 0.624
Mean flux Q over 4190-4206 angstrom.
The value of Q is 0.566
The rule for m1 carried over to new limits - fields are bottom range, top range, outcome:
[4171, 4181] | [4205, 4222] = 1.17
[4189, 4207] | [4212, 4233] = 0.79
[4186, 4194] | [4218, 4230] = 0.58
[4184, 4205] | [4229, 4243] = 0.78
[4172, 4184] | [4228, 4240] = 0.69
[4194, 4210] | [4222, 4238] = 0.59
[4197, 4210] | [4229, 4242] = 0.77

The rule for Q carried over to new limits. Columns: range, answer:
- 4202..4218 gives 0.637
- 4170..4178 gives 0.526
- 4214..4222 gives 0.611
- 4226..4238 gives 0.346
